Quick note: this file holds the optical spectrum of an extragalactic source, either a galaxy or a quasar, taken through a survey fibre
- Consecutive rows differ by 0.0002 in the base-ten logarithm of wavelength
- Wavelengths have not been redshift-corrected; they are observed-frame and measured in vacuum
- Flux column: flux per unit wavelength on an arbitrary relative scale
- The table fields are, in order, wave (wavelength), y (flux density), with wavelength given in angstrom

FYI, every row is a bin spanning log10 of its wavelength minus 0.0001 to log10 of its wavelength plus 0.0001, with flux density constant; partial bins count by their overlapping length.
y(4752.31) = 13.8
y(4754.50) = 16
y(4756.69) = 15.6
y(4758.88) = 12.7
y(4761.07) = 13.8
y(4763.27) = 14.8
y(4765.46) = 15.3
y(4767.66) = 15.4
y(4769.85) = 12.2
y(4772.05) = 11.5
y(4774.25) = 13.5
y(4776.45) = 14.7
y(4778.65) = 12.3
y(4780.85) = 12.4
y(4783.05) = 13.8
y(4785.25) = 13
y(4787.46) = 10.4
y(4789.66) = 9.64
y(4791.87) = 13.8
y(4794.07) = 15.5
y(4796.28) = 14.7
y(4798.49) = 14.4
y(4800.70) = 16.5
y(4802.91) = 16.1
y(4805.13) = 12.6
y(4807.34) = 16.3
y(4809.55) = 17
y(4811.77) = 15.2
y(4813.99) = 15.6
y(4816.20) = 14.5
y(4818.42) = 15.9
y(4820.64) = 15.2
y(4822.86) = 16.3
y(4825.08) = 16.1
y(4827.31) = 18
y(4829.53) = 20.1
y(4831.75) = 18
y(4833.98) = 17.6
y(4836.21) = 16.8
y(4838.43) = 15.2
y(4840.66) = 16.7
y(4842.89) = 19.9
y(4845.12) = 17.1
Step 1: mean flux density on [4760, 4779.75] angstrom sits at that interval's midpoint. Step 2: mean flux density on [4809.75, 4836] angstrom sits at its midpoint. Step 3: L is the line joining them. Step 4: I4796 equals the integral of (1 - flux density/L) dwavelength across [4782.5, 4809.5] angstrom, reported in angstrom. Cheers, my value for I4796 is 2.0 angstrom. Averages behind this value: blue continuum 13.7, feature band 14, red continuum 16.6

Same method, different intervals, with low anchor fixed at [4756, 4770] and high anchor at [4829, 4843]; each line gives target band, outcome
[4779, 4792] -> 2.8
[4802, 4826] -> 1.5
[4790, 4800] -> 0.9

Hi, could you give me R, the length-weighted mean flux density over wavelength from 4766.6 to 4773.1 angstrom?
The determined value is 13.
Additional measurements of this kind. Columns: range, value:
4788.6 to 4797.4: 13.4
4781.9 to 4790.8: 11.7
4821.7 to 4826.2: 16.2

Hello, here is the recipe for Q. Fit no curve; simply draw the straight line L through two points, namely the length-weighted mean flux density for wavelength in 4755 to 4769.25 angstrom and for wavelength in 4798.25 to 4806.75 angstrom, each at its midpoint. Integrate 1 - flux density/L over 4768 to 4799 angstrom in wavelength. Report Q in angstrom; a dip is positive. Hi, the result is 3.8 angstrom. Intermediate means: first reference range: 14.6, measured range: 13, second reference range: 15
